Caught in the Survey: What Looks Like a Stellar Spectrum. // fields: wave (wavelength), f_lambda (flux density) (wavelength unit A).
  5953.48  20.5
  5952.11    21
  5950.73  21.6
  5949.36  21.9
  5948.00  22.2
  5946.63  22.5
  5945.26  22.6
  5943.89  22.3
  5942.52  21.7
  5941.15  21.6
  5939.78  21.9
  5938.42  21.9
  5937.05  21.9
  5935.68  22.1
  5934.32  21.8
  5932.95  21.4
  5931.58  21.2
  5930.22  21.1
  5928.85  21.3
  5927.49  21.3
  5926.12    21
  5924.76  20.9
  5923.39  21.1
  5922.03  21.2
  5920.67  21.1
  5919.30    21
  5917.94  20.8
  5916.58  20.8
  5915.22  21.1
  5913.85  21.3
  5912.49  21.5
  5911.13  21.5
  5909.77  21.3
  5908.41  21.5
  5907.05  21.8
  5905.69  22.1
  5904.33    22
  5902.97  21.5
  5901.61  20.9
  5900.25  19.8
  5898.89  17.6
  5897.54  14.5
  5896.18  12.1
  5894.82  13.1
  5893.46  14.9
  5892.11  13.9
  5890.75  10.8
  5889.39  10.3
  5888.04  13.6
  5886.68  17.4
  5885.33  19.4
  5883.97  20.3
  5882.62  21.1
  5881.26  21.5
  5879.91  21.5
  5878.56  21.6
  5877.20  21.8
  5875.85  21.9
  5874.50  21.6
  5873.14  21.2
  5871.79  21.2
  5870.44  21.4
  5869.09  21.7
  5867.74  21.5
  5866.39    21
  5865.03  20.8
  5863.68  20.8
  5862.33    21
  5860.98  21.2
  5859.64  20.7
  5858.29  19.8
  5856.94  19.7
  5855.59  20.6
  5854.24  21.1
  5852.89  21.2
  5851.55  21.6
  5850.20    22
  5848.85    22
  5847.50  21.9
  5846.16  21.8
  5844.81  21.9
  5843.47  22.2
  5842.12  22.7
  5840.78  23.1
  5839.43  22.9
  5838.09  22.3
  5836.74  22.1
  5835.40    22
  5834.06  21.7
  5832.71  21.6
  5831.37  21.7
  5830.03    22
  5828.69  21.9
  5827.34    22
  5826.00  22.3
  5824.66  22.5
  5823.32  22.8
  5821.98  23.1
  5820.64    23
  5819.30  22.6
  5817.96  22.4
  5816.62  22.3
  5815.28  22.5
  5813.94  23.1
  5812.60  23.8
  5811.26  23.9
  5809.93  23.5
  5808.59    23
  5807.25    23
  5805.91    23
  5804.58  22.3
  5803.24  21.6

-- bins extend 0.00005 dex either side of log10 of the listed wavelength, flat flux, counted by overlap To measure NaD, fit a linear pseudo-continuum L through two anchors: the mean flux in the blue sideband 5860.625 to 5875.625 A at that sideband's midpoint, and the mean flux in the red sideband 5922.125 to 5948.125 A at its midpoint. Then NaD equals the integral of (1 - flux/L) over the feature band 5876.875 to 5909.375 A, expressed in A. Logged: 5.0 A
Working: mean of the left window 21.2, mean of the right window 21.6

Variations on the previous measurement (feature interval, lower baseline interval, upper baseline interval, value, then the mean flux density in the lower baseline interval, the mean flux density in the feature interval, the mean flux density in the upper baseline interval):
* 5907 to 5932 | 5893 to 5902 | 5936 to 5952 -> -3.2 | 16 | 21.2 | 22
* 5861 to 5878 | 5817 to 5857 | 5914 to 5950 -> 0.4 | 22.1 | 21.3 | 21.5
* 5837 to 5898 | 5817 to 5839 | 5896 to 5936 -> 5.0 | 22.3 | 19.8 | 20.7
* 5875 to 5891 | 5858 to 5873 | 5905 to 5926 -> 1.9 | 21.1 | 18.7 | 21.3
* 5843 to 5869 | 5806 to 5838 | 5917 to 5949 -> 1.2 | 22.6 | 21.2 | 21.6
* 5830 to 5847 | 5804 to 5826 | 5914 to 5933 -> 0.3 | 22.9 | 22.2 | 21.1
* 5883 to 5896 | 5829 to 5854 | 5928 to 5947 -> 4.2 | 22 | 14.9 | 21.8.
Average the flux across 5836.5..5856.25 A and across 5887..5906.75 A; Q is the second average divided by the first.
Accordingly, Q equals 0.74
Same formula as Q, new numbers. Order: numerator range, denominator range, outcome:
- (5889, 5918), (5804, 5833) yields 0.81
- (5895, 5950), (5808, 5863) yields 0.95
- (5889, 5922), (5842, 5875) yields 0.88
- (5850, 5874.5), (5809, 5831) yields 0.93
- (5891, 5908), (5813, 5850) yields 0.79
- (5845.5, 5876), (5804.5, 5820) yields 0.92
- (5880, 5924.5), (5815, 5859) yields 0.86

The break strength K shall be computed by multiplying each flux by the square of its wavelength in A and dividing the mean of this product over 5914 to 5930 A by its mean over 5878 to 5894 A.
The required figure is 1.24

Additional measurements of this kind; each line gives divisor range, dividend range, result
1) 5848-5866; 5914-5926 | 1.02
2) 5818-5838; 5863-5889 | 0.94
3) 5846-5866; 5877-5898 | 0.80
